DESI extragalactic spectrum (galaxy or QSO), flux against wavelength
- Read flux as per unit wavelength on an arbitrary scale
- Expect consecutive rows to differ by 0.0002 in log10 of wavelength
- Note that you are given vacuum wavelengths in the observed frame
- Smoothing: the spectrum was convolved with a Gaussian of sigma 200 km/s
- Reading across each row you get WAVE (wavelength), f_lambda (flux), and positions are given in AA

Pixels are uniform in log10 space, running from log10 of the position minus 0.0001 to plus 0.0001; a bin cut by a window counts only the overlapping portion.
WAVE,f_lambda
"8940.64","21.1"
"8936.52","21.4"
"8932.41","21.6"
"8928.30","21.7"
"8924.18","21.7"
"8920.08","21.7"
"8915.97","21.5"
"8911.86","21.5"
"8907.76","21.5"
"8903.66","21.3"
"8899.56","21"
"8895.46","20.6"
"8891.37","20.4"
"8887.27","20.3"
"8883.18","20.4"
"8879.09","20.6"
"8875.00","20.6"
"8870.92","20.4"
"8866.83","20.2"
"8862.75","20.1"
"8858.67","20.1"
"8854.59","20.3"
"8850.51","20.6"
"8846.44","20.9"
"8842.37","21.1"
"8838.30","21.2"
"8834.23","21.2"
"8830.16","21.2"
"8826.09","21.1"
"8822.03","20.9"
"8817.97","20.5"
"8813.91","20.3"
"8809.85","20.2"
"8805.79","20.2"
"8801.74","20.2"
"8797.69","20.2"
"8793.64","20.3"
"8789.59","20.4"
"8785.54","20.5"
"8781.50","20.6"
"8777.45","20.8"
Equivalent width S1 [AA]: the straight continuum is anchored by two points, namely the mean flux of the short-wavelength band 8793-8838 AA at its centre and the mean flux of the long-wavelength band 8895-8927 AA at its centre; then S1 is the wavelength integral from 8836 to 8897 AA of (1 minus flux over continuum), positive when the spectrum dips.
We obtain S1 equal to 1.5 AA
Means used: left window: 20.6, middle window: 20.5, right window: 21.4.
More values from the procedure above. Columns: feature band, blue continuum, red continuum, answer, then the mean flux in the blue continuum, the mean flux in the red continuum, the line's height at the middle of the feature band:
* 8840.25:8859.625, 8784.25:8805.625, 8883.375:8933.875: 0.1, 20.3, 21.2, 20.7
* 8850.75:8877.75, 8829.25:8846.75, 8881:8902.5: 0.7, 21.1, 20.6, 20.9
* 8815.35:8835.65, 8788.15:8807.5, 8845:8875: -0.6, 20.3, 20.4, 20.3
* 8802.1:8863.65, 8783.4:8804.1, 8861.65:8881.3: -0.9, 20.3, 20.4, 20.4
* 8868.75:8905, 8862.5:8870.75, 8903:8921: 0.3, 20.2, 21.5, 20.8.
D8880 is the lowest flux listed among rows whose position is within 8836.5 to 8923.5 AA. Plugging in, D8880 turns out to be 20.1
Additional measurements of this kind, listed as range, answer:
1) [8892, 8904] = 20.6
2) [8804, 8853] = 20.2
